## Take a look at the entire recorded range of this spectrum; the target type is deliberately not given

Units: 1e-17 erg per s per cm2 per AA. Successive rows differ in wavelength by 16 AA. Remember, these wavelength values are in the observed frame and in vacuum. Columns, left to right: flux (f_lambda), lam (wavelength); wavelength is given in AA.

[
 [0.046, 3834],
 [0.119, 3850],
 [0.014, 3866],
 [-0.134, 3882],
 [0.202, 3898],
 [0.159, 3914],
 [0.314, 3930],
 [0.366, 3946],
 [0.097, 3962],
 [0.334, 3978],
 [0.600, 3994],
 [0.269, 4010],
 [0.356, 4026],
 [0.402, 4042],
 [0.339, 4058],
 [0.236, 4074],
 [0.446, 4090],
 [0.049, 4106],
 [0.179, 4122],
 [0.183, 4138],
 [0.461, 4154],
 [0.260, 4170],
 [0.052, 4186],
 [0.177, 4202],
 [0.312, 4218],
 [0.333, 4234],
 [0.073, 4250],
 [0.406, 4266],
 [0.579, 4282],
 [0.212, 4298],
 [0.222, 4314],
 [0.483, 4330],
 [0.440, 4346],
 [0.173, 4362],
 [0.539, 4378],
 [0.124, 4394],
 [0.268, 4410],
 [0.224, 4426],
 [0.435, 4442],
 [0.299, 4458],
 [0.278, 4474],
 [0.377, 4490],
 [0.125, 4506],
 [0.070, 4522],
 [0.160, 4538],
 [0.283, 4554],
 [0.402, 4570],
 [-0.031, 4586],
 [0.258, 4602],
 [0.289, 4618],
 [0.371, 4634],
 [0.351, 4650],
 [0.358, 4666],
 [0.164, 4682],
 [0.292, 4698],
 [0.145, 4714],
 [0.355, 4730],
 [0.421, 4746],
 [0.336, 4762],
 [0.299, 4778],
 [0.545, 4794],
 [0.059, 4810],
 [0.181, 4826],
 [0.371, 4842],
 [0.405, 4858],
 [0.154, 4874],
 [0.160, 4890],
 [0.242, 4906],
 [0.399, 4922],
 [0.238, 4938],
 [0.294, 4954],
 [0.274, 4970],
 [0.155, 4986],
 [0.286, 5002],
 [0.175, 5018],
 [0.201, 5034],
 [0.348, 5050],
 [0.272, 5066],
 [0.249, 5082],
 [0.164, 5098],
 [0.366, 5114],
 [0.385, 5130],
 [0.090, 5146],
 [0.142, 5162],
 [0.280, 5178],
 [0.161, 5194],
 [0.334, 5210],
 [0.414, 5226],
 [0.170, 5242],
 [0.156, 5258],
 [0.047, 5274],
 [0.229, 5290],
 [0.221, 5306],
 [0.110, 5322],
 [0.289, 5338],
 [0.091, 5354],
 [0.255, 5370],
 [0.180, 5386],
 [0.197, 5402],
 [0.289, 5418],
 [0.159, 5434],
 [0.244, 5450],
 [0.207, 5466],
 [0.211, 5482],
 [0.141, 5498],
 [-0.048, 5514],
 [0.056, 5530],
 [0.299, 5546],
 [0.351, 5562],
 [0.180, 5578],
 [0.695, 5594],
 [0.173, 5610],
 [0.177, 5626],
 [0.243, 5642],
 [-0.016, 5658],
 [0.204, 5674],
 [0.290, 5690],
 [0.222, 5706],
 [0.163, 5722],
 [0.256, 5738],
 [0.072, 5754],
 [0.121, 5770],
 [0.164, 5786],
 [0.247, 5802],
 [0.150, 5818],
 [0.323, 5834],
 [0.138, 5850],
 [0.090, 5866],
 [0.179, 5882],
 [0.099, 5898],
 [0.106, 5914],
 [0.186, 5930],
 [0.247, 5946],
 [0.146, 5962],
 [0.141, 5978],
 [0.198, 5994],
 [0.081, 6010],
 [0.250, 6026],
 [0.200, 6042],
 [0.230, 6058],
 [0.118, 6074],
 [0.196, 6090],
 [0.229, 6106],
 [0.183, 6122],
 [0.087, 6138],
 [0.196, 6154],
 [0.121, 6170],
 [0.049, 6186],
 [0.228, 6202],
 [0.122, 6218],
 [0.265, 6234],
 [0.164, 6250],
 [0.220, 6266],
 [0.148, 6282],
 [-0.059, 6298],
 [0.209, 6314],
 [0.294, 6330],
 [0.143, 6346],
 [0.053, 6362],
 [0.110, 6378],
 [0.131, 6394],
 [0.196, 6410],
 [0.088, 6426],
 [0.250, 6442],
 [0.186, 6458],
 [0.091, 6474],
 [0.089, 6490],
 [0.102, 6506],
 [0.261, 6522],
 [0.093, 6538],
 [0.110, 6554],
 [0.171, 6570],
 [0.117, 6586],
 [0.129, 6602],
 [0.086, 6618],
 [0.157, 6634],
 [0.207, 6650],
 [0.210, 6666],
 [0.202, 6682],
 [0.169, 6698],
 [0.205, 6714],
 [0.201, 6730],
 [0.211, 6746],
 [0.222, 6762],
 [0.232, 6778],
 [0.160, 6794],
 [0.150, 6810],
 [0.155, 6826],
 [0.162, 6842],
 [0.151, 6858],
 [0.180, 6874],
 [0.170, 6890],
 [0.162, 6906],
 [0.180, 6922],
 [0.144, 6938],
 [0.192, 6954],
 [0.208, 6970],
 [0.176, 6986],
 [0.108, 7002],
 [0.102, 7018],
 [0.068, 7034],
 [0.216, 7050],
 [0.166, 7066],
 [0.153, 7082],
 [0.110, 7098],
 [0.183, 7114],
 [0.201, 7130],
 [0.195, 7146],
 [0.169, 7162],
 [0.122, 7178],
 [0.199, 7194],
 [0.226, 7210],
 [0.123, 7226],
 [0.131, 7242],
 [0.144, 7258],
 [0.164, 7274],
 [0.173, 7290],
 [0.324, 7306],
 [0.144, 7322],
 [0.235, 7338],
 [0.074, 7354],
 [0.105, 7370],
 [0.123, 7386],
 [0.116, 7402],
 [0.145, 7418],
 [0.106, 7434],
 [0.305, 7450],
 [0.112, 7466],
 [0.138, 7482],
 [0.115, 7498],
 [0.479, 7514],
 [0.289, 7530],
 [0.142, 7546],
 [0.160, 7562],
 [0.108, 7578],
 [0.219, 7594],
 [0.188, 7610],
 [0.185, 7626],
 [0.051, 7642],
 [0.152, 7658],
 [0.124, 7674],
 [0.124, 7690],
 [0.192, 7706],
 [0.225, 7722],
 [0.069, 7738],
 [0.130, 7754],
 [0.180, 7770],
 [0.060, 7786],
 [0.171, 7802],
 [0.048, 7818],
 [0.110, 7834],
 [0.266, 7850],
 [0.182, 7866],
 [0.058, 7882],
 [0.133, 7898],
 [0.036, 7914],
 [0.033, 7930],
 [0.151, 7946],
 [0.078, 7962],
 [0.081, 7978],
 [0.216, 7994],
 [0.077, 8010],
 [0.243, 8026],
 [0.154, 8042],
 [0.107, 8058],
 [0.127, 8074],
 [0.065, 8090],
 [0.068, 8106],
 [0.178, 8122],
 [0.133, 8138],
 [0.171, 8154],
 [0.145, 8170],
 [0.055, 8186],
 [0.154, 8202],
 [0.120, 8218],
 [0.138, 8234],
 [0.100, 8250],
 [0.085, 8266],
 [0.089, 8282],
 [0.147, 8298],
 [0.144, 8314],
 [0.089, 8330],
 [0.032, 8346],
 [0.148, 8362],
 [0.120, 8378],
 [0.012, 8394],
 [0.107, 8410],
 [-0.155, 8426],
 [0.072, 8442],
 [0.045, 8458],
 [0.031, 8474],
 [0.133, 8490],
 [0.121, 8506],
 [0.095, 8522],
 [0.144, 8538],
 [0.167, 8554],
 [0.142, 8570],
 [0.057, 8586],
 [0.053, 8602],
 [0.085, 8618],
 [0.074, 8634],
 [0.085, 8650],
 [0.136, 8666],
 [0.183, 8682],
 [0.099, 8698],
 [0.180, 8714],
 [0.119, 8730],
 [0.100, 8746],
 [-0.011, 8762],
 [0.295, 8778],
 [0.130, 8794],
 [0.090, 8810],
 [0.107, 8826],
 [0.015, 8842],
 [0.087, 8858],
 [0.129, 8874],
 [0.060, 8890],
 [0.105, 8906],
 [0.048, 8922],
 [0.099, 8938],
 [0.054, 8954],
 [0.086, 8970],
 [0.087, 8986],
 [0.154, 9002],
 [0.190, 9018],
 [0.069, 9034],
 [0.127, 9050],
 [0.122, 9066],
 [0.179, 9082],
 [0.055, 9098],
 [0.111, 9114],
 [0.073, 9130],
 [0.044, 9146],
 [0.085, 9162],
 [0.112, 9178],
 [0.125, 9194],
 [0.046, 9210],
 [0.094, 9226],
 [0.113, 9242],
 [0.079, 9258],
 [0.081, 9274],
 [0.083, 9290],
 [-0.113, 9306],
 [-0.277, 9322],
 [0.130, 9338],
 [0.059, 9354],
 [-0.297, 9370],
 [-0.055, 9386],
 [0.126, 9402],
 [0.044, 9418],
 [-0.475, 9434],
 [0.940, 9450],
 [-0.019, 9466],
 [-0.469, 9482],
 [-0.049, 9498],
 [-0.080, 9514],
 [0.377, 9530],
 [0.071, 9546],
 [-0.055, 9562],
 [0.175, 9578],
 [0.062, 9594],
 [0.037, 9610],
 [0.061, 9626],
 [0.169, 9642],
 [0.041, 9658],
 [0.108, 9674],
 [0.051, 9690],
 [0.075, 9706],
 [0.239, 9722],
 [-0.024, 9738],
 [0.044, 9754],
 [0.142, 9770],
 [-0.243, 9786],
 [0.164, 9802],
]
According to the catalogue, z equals 0.501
